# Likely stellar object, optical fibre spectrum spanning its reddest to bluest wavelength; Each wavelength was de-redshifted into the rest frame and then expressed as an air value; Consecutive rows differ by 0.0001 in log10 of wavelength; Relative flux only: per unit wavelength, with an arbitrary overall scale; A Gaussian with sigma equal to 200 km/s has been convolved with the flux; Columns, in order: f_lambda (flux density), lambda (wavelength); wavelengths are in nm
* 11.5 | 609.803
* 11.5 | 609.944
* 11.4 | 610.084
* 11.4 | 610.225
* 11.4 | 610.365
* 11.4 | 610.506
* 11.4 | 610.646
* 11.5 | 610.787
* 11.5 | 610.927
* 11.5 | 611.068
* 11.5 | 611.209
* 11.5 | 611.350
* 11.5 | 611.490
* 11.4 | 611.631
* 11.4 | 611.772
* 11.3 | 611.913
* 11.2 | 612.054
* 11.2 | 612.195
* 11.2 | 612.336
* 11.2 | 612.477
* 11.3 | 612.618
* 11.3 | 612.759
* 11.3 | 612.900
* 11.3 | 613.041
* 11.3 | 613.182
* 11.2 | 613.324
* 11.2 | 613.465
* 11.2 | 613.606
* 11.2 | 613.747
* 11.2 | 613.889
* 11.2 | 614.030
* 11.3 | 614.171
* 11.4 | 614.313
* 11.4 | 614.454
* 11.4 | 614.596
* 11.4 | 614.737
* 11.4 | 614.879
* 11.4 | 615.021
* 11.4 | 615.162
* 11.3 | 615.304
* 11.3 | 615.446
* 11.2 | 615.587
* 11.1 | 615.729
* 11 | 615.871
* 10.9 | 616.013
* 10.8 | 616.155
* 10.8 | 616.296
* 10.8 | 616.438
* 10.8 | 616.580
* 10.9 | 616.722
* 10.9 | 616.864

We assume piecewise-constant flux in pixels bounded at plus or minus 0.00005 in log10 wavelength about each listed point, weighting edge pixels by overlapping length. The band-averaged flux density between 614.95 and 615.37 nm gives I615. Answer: 11.4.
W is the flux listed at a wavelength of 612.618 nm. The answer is 11.3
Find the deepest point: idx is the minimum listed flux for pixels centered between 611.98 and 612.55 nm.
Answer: 11.2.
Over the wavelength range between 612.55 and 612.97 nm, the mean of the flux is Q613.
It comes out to 11.3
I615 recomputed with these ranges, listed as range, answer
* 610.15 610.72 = 11.4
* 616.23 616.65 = 10.8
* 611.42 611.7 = 11.5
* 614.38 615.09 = 11.4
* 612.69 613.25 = 11.3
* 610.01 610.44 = 11.4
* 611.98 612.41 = 11.2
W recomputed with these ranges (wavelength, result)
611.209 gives 11.5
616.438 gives 10.8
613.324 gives 11.2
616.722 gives 10.9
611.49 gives 11.5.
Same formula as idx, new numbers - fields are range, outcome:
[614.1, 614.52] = 11.3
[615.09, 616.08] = 10.9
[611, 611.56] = 11.5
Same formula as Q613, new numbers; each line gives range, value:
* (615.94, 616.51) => 10.8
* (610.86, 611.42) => 11.5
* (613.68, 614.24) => 11.2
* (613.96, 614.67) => 11.3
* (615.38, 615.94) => 11.2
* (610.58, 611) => 11.5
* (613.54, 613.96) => 11.2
